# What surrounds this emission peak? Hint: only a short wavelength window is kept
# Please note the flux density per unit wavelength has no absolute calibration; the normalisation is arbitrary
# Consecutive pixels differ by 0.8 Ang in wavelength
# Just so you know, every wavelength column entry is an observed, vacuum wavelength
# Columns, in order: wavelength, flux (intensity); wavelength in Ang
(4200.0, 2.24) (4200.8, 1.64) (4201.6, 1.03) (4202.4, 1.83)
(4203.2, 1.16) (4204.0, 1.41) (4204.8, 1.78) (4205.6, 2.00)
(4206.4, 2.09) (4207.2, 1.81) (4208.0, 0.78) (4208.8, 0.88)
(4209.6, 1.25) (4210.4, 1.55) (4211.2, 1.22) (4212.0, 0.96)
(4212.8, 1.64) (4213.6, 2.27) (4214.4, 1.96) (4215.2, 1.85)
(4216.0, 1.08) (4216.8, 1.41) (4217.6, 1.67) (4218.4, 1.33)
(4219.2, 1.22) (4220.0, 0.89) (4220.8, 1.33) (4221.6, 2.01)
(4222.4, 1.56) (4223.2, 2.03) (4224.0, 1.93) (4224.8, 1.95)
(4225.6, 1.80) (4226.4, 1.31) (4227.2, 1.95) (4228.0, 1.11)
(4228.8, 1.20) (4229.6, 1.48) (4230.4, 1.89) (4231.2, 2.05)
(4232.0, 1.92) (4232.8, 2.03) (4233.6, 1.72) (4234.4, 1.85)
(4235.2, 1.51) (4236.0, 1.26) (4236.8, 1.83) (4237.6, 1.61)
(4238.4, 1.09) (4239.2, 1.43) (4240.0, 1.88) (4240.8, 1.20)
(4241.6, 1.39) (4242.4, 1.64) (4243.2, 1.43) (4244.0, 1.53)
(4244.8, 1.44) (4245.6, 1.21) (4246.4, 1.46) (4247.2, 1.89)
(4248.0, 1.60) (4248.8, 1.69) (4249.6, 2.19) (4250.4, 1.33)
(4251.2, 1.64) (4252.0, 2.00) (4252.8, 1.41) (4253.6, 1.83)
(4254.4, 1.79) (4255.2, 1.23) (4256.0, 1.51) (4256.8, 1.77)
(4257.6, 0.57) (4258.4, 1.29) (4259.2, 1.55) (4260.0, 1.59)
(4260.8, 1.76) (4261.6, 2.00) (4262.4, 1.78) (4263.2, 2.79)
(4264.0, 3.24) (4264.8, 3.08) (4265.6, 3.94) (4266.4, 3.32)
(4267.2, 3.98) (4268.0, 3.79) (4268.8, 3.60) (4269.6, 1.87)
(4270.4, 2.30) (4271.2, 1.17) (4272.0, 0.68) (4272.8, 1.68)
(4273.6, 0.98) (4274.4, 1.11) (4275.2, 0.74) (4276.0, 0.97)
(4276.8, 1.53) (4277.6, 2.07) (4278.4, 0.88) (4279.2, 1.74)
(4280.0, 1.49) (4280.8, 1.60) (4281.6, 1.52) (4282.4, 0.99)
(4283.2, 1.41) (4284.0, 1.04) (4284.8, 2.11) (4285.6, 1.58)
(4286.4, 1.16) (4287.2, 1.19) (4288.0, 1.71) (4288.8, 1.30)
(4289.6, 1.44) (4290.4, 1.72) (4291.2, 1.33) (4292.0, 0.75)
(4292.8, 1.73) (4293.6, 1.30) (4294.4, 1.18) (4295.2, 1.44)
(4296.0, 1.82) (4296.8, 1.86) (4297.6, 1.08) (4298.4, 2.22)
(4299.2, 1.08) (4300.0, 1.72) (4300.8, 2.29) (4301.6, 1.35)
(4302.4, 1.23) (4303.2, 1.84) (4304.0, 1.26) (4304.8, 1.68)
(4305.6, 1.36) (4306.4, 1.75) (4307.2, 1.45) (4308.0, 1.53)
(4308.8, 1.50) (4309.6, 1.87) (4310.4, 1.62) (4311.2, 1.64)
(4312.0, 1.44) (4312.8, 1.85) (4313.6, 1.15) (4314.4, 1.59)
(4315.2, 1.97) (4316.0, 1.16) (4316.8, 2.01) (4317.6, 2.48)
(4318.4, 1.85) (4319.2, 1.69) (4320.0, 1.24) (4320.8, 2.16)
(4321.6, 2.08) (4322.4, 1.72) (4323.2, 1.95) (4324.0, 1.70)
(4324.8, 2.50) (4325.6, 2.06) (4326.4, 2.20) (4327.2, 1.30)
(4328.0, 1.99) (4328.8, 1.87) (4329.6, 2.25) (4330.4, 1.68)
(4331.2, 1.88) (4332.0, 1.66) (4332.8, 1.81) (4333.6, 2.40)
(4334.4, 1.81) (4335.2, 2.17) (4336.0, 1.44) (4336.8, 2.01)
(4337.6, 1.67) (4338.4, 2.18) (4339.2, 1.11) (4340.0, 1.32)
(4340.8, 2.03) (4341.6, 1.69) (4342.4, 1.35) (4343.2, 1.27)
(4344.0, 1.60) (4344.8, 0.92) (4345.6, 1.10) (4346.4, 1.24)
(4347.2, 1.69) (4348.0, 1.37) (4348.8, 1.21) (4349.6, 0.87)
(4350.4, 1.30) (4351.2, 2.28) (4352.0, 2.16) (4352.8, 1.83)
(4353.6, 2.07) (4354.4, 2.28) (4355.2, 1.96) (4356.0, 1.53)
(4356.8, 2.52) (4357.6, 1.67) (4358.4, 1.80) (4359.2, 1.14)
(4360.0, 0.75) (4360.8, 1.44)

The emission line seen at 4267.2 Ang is [O II] 3727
